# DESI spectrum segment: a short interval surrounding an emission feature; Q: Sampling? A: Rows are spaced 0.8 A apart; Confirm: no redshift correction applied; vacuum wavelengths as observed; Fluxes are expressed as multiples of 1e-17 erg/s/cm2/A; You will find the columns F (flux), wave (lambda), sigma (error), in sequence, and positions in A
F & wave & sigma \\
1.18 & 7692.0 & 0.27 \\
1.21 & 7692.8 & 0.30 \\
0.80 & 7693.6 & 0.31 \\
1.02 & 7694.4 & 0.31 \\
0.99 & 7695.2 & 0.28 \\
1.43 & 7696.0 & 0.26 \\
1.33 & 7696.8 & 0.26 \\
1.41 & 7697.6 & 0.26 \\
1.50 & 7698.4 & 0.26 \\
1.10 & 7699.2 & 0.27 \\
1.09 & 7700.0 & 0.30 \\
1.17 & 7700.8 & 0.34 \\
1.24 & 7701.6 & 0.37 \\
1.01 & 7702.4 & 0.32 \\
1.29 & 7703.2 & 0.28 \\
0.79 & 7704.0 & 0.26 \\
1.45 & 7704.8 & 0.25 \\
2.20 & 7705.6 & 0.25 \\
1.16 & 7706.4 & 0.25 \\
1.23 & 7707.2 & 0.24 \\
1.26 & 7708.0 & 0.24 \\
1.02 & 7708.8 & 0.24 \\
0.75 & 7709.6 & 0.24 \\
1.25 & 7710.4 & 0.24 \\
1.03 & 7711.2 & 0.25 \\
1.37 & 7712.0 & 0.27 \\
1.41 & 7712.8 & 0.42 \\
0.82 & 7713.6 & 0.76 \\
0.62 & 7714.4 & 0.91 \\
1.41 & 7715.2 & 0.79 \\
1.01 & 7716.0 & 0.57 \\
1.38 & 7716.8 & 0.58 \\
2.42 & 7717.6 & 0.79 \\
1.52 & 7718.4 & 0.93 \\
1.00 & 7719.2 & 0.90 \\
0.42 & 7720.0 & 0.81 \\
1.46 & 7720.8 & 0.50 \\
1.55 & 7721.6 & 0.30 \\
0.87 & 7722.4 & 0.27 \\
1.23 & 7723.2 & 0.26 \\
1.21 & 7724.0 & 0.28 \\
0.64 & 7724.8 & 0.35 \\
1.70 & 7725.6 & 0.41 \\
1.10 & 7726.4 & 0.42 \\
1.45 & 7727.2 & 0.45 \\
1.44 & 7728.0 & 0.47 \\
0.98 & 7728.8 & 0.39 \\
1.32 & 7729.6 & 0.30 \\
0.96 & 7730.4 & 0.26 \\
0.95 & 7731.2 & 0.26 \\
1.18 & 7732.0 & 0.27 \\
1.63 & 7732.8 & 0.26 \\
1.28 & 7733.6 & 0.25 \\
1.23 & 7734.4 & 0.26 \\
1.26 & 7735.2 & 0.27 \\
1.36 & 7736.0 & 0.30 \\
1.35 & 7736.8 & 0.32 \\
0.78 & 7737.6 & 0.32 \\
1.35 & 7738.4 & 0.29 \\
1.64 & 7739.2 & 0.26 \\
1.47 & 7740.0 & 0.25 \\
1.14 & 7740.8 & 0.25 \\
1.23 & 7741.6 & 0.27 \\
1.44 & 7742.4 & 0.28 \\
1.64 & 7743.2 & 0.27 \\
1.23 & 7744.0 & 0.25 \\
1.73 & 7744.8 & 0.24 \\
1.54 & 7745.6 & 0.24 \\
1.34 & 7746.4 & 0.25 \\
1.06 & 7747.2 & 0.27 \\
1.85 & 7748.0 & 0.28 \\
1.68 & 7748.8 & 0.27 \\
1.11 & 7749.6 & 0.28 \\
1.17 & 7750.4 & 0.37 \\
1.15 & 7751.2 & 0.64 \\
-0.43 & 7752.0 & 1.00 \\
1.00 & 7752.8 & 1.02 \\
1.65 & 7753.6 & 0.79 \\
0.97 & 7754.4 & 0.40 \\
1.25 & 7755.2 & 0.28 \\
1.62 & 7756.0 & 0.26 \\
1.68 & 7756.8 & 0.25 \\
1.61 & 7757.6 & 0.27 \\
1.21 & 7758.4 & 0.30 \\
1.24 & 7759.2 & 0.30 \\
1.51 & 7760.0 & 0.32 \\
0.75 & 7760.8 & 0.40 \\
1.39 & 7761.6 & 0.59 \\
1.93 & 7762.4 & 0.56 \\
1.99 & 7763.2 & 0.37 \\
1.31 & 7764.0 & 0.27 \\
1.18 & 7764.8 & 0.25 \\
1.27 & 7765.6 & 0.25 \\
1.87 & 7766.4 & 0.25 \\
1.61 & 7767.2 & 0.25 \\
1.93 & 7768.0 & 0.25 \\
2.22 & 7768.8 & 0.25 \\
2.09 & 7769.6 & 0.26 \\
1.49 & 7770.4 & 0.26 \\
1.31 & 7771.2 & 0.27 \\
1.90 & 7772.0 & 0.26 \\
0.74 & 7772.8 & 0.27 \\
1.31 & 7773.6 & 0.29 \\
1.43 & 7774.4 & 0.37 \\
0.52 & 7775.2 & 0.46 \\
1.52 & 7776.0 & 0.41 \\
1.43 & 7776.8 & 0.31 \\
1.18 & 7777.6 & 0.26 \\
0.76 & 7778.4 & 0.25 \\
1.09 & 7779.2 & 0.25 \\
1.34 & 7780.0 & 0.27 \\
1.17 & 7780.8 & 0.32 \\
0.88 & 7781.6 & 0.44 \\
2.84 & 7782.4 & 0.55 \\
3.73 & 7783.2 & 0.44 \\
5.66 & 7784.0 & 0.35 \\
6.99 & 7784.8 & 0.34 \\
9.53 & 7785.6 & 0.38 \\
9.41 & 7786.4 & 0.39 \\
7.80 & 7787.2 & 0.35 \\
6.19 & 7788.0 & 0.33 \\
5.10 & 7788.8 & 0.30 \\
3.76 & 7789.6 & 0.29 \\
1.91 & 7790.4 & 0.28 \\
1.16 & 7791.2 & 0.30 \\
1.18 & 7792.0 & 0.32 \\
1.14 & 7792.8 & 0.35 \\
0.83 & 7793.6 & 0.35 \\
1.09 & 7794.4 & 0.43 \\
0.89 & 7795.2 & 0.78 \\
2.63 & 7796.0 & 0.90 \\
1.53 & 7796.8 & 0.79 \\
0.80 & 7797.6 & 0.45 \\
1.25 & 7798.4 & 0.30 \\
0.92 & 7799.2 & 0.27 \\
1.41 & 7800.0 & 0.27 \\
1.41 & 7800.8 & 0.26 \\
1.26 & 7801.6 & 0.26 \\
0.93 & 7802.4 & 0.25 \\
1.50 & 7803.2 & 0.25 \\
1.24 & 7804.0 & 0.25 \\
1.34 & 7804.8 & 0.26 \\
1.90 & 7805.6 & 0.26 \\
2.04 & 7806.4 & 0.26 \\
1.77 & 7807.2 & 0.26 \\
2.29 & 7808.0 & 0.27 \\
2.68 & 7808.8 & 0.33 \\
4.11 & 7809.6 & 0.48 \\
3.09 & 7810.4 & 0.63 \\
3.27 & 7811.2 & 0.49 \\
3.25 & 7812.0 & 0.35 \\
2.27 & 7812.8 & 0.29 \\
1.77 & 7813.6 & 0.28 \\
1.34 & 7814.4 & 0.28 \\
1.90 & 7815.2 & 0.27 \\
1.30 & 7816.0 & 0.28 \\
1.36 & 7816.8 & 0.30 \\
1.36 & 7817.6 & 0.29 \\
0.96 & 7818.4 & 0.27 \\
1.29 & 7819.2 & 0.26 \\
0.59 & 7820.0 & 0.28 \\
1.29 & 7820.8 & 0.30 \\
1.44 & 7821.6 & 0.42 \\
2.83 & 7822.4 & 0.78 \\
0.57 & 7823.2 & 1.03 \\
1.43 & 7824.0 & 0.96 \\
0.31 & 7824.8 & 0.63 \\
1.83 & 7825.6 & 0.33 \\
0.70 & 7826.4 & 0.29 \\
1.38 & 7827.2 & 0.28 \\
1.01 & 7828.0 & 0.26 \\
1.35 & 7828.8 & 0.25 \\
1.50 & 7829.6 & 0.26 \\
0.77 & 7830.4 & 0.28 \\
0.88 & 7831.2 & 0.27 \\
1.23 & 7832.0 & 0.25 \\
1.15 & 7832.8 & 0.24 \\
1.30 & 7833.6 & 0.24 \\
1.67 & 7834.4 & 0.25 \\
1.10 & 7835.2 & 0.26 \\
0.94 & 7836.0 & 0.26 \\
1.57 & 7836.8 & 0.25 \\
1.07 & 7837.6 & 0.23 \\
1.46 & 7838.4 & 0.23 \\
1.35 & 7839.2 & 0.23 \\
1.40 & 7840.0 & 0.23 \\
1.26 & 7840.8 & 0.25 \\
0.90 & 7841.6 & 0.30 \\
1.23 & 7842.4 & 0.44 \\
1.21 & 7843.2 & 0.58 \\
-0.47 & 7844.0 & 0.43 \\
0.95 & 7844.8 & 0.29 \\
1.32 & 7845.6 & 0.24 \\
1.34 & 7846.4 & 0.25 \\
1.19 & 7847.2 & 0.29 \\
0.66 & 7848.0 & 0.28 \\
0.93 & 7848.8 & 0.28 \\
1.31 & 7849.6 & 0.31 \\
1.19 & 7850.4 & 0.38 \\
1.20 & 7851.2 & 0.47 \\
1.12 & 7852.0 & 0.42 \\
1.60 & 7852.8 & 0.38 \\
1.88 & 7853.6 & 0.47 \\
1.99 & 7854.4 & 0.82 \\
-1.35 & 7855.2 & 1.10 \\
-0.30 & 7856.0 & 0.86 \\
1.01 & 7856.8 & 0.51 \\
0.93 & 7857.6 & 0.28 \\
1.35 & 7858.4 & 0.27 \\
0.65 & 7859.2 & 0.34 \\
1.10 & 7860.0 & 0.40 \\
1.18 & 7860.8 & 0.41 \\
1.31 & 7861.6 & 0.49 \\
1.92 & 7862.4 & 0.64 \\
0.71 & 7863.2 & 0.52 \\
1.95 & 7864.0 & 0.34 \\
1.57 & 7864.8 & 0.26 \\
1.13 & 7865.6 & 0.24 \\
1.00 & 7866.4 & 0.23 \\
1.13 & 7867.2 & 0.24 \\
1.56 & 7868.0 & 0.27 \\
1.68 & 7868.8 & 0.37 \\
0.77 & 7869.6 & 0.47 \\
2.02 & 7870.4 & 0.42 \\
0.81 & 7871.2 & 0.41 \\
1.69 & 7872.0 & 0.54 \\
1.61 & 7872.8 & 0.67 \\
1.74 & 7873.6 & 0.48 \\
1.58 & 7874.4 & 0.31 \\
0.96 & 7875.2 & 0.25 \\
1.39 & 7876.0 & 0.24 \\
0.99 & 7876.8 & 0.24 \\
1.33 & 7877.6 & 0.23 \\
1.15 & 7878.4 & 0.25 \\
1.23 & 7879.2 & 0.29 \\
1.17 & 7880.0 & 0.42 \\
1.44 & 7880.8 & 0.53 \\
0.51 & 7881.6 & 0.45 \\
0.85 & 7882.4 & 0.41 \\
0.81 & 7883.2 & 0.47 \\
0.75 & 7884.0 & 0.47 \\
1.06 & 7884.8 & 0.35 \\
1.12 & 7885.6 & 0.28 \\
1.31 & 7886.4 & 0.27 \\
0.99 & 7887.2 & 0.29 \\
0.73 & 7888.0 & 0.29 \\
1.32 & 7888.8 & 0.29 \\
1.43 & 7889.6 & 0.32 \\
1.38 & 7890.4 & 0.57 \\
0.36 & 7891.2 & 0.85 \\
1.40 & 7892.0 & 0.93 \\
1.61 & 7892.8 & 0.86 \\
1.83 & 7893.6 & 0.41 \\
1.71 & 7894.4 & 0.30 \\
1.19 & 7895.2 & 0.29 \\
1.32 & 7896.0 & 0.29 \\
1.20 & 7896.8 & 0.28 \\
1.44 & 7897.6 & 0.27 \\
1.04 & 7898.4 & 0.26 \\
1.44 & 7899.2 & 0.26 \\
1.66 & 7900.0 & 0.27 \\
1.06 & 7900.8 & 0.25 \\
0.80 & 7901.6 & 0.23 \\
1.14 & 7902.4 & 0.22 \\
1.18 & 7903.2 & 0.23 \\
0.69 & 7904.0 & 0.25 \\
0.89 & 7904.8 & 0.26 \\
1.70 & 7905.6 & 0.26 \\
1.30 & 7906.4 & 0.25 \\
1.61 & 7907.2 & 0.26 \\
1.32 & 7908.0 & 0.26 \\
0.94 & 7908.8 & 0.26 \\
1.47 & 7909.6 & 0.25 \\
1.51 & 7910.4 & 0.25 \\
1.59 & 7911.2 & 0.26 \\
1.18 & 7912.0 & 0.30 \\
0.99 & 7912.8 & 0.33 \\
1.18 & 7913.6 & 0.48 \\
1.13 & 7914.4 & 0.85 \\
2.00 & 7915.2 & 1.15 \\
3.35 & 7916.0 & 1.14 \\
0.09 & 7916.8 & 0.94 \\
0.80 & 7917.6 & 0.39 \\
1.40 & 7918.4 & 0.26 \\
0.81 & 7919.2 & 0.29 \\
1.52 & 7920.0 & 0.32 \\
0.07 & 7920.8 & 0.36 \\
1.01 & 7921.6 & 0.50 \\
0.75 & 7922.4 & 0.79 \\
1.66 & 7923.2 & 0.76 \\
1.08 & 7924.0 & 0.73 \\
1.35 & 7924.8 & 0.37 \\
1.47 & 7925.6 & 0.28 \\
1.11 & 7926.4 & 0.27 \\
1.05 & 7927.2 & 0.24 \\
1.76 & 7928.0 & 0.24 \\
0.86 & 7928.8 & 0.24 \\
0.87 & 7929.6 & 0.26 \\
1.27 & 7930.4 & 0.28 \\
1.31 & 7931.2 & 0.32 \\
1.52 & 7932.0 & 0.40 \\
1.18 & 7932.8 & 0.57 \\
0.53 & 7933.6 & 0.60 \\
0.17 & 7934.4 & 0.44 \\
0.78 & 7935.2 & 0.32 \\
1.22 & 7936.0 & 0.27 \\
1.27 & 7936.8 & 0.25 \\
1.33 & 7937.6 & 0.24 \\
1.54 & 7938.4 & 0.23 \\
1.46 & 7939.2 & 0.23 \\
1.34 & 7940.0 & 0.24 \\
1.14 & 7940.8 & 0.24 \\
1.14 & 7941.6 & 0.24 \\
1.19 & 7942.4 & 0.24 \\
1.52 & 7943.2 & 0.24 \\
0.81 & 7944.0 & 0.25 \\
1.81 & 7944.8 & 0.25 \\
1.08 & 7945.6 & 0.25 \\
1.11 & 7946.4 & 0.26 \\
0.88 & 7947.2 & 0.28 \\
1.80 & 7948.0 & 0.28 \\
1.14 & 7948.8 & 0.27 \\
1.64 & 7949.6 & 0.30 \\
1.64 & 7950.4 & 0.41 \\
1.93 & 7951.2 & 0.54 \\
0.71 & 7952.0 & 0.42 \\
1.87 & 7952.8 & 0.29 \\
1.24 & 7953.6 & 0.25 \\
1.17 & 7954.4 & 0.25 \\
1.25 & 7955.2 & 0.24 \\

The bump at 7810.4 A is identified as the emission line [N II]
